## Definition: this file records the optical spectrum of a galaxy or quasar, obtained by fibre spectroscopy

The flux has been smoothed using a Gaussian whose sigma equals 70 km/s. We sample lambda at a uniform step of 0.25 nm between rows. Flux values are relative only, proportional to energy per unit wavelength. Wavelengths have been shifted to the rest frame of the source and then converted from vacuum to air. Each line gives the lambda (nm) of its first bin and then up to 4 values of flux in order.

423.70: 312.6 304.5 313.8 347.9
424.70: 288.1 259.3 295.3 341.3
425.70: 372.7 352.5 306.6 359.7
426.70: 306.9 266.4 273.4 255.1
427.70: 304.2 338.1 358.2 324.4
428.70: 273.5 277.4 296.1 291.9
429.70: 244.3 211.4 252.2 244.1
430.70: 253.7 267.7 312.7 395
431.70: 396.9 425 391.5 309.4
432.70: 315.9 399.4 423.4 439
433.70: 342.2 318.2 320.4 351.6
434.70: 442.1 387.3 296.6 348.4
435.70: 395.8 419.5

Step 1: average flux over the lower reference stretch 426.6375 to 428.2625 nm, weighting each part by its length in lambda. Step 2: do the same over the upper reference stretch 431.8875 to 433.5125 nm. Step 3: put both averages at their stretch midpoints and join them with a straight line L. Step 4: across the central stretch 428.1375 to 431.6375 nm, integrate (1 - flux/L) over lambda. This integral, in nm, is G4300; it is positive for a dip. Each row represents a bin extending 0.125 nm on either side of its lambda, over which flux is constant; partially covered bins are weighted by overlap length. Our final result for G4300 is 0.52 nm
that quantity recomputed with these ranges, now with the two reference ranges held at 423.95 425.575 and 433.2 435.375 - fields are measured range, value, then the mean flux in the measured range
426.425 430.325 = 0.486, 288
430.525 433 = 0.052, 343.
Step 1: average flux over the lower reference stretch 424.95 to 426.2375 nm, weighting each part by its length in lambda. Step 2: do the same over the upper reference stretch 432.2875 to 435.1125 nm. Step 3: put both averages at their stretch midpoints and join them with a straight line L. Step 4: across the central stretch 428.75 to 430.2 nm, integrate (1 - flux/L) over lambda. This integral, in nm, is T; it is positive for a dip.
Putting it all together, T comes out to 0.35 nm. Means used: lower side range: 328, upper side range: 367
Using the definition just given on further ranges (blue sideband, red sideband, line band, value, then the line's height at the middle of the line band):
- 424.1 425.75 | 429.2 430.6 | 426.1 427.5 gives -0.02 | 291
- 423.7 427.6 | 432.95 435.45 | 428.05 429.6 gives 0.13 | 332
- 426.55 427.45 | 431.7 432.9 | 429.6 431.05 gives 0.39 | 335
